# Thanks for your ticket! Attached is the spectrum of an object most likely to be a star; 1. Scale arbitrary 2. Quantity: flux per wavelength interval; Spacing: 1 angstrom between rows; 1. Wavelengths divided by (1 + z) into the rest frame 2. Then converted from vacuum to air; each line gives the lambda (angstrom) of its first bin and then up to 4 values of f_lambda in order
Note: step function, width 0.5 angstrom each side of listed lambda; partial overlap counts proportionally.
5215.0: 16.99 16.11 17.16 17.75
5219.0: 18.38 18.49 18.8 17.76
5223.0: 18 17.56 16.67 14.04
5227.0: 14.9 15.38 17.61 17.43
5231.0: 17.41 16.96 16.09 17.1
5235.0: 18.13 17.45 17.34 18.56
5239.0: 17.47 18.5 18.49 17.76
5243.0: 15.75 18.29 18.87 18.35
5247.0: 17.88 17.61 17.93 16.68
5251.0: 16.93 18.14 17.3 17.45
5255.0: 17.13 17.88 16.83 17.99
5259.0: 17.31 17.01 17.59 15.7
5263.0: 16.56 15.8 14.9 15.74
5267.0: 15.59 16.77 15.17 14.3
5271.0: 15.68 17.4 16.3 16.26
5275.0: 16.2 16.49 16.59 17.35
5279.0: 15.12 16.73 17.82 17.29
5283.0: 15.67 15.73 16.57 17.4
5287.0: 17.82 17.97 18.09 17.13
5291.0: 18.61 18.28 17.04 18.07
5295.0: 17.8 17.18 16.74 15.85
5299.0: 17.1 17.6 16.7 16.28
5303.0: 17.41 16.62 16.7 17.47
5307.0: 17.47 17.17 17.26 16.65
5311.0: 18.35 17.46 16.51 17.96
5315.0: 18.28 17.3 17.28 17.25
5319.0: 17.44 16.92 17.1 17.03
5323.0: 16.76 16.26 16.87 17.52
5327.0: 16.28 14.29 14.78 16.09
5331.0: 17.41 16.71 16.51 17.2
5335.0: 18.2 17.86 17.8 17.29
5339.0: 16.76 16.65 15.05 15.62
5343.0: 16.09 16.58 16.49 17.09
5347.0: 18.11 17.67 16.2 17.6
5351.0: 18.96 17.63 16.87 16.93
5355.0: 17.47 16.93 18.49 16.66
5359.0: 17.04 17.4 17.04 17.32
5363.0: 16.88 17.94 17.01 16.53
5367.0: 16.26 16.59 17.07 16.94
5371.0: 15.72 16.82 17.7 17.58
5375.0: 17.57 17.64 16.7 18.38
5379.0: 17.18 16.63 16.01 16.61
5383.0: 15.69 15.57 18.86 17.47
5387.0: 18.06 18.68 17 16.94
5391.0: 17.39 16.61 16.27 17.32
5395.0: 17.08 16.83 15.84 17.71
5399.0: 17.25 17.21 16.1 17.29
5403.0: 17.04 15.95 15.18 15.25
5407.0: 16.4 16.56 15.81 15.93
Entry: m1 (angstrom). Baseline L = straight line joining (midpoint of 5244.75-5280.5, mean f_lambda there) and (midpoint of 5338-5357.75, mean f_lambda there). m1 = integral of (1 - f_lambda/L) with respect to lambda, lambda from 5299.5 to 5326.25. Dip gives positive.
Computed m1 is -0.42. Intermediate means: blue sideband 16.8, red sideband 17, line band 17.2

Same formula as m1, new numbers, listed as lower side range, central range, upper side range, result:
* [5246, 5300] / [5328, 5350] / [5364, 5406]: 0.2 angstrom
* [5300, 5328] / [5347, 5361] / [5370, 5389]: -0.2 angstrom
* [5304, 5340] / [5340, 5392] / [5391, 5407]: -0.9 angstrom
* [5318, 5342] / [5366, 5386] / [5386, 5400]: 0.1 angstrom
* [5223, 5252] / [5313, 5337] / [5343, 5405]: 0.3 angstrom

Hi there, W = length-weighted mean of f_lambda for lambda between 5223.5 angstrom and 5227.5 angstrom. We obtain 15.8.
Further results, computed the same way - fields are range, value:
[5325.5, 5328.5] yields 16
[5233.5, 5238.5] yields 17.7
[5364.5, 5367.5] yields 16.6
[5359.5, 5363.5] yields 17.2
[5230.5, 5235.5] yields 17.1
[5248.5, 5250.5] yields 17.3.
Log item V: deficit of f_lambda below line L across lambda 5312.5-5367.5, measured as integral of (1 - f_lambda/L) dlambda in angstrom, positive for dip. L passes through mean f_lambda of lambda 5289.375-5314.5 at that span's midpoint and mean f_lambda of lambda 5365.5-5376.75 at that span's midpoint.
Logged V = 0.3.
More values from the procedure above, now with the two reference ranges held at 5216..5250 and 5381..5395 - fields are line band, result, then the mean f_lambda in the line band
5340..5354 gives 0.2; 16.9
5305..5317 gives -0.1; 17.4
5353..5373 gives 0.1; 17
